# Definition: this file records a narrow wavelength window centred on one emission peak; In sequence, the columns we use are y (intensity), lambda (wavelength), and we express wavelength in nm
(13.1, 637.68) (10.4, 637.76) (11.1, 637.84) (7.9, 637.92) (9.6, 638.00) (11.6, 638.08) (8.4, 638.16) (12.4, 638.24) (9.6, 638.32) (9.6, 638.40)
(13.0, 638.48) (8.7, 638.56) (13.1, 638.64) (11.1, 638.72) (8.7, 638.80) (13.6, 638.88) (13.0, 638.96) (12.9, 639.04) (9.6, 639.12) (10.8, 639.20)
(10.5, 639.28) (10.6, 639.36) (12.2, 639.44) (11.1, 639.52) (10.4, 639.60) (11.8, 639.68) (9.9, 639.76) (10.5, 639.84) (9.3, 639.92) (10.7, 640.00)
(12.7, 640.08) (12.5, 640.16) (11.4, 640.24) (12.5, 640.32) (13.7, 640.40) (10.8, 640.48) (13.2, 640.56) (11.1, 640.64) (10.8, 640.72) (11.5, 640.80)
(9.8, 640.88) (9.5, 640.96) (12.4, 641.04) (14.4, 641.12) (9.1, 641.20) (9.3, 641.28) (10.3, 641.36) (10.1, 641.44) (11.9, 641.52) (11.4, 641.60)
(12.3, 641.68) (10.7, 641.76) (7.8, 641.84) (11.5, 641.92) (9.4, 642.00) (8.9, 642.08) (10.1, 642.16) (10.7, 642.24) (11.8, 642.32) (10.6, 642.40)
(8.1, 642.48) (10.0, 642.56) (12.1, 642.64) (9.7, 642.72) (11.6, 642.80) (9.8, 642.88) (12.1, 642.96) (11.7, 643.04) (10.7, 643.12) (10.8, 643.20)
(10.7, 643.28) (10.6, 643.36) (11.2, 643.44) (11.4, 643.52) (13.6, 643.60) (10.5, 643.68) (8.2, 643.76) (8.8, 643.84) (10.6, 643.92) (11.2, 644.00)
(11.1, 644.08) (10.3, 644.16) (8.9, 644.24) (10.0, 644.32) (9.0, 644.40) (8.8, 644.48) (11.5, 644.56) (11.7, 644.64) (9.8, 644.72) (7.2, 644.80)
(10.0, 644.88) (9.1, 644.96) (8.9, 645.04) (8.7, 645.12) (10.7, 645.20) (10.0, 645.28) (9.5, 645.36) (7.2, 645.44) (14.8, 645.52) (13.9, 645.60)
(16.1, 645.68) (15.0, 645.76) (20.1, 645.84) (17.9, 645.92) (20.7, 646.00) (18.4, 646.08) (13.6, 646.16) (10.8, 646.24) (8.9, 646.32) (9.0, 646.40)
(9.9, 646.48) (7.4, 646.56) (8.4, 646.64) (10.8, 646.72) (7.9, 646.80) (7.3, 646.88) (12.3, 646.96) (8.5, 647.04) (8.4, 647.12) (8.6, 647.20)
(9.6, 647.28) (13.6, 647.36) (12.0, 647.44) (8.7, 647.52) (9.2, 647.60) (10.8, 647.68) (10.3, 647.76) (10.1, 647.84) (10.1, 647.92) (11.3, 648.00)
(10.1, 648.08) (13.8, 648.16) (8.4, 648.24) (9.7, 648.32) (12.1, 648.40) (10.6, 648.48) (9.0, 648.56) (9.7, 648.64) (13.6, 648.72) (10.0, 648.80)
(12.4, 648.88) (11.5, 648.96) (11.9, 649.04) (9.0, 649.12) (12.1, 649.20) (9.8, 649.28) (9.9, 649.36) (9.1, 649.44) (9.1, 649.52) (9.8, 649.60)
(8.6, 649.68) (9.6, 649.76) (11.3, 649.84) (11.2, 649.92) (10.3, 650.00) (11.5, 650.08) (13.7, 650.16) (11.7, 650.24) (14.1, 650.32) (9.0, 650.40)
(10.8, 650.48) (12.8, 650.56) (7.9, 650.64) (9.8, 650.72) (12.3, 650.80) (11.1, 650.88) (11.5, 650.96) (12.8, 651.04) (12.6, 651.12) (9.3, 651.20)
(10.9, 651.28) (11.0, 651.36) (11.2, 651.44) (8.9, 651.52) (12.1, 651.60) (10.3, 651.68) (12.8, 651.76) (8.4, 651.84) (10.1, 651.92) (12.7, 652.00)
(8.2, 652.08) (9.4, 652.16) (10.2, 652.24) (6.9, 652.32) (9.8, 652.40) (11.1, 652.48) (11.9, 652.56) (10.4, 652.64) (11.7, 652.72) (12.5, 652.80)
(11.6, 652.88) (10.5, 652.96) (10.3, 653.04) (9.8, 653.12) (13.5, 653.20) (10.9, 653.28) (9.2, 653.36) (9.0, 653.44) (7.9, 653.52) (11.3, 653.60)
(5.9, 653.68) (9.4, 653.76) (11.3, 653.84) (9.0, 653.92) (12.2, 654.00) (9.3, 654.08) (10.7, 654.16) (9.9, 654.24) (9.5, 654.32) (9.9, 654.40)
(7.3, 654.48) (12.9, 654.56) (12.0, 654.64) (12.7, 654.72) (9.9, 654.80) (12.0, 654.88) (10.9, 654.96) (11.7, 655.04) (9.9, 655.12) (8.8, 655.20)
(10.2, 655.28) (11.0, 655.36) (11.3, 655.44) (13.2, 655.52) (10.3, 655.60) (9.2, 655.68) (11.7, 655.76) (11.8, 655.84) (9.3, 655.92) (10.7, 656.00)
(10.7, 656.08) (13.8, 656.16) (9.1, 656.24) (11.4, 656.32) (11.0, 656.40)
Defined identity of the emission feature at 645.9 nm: H-beta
